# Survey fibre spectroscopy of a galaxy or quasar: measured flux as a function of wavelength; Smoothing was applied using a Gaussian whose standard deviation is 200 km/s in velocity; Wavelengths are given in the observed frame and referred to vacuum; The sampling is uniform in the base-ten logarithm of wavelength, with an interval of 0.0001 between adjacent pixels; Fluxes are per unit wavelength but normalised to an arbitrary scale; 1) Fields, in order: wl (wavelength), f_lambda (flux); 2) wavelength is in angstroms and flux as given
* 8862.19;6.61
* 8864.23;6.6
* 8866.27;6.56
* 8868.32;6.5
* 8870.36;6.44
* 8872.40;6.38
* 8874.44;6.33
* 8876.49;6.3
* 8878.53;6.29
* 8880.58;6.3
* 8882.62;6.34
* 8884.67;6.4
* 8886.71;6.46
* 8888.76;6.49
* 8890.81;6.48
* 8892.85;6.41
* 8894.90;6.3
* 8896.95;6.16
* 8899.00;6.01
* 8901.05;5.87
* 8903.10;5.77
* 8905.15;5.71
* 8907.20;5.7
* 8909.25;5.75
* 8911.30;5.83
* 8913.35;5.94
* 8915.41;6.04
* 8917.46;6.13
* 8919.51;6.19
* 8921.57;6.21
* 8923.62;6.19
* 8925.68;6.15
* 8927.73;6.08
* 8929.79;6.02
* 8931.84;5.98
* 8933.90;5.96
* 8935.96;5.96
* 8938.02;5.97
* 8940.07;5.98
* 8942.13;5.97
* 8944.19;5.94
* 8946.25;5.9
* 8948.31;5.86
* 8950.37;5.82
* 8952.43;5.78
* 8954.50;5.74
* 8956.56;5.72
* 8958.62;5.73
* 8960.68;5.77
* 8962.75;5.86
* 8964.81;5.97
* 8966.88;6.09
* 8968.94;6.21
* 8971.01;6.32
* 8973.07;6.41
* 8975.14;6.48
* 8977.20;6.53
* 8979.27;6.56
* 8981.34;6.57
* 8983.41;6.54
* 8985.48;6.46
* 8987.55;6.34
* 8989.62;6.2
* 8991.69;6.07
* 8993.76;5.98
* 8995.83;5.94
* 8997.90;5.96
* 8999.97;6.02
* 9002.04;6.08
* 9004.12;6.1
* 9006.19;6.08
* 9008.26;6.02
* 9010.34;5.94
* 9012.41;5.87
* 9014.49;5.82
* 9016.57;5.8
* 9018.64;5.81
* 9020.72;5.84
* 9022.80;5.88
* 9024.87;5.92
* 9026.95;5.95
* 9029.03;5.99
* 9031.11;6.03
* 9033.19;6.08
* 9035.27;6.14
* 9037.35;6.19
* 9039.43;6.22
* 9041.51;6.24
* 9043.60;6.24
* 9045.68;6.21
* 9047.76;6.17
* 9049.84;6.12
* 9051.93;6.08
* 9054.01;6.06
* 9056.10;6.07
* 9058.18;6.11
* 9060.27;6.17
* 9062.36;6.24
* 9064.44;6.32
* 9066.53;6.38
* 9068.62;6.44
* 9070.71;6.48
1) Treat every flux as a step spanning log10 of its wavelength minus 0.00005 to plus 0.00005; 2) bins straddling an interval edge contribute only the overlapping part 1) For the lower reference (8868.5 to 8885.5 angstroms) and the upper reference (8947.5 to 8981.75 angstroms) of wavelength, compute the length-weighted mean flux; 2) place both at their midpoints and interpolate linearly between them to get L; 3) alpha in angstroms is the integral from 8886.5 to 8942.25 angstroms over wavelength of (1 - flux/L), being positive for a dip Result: 1.6 angstroms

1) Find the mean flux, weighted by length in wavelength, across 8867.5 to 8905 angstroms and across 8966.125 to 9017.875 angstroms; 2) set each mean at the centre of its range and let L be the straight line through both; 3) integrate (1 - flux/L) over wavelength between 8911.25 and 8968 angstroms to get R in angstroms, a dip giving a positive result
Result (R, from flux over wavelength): 2.4 angstroms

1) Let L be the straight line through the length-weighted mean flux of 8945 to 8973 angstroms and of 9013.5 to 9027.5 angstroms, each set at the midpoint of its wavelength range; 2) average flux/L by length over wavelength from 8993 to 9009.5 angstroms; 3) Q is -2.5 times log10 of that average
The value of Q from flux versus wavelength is -0.03 mag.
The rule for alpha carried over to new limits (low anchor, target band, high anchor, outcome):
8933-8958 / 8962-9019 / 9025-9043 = -1.5 angstroms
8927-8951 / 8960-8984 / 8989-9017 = -1.2 angstroms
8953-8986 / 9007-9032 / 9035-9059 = 1.0 angstroms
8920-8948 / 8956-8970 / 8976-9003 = 0.5 angstroms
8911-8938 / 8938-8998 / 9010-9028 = -1.3 angstroms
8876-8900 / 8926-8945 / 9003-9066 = 0.8 angstroms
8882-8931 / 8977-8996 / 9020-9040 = -0.9 angstroms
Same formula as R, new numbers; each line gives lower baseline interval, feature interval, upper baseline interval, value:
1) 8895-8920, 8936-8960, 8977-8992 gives 1.3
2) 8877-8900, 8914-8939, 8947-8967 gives -0.1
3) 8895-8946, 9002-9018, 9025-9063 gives 0.3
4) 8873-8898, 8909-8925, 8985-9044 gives 0.6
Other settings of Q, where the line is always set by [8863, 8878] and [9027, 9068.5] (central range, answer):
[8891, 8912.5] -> 0.07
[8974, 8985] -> -0.04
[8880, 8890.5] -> 0.00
